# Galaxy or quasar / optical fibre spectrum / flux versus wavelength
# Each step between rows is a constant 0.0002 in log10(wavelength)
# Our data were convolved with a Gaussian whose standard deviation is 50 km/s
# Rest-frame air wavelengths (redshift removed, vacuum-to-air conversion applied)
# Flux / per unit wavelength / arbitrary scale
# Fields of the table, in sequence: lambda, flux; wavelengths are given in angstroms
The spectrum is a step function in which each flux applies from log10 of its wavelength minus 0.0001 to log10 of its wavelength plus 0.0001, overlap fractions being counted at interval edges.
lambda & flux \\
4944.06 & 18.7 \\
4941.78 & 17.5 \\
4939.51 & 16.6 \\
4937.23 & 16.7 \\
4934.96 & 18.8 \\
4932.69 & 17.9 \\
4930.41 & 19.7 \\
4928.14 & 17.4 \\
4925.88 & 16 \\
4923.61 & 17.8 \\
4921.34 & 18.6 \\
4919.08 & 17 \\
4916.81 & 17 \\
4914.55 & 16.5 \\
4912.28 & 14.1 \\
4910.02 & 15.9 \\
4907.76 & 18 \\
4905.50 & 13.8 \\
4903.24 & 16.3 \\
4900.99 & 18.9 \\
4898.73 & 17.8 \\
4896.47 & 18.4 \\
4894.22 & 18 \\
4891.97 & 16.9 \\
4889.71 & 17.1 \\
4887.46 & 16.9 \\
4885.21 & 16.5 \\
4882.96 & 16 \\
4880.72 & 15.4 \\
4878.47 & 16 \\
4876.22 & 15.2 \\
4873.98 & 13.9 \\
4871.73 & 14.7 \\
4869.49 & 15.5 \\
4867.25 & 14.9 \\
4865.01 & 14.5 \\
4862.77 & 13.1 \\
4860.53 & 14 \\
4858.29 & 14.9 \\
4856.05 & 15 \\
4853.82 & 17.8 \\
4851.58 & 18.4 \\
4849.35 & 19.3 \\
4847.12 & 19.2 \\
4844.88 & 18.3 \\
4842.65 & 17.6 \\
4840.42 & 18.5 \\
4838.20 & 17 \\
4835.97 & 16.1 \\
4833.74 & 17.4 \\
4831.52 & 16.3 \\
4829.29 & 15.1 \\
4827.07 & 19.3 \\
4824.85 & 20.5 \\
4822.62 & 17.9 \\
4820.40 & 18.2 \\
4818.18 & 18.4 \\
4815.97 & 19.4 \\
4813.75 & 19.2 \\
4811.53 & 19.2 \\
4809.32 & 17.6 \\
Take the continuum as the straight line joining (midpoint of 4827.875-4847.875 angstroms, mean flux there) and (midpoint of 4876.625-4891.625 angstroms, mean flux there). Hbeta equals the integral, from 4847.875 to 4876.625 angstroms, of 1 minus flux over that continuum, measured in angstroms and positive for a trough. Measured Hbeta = 2.1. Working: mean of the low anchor 17.3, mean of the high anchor 16.3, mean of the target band 15.5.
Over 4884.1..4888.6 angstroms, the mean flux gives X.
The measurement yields 16.7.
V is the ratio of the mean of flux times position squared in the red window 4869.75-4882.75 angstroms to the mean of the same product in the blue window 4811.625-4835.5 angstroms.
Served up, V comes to 0.85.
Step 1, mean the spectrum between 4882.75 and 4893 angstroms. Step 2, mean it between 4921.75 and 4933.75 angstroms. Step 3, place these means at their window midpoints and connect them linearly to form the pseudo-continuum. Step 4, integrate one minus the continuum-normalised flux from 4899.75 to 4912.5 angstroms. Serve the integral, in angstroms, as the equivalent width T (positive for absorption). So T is 0.7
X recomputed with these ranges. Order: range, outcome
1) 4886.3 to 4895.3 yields 17.2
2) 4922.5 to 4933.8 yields 17.8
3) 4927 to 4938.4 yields 18.1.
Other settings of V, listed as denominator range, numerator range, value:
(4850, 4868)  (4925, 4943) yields 1.18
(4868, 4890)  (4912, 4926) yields 1.10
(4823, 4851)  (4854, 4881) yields 0.84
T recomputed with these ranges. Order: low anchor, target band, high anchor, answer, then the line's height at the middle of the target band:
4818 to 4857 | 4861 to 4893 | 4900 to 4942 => 3.7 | 17.4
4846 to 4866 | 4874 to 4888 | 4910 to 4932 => 0.7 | 16.6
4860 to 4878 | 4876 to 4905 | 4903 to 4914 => -3.3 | 15.1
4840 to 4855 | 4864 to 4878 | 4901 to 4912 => 2.1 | 17.5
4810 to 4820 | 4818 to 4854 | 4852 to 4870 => -1.7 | 17.2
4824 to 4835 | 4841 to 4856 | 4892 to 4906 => -0.5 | 17.6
